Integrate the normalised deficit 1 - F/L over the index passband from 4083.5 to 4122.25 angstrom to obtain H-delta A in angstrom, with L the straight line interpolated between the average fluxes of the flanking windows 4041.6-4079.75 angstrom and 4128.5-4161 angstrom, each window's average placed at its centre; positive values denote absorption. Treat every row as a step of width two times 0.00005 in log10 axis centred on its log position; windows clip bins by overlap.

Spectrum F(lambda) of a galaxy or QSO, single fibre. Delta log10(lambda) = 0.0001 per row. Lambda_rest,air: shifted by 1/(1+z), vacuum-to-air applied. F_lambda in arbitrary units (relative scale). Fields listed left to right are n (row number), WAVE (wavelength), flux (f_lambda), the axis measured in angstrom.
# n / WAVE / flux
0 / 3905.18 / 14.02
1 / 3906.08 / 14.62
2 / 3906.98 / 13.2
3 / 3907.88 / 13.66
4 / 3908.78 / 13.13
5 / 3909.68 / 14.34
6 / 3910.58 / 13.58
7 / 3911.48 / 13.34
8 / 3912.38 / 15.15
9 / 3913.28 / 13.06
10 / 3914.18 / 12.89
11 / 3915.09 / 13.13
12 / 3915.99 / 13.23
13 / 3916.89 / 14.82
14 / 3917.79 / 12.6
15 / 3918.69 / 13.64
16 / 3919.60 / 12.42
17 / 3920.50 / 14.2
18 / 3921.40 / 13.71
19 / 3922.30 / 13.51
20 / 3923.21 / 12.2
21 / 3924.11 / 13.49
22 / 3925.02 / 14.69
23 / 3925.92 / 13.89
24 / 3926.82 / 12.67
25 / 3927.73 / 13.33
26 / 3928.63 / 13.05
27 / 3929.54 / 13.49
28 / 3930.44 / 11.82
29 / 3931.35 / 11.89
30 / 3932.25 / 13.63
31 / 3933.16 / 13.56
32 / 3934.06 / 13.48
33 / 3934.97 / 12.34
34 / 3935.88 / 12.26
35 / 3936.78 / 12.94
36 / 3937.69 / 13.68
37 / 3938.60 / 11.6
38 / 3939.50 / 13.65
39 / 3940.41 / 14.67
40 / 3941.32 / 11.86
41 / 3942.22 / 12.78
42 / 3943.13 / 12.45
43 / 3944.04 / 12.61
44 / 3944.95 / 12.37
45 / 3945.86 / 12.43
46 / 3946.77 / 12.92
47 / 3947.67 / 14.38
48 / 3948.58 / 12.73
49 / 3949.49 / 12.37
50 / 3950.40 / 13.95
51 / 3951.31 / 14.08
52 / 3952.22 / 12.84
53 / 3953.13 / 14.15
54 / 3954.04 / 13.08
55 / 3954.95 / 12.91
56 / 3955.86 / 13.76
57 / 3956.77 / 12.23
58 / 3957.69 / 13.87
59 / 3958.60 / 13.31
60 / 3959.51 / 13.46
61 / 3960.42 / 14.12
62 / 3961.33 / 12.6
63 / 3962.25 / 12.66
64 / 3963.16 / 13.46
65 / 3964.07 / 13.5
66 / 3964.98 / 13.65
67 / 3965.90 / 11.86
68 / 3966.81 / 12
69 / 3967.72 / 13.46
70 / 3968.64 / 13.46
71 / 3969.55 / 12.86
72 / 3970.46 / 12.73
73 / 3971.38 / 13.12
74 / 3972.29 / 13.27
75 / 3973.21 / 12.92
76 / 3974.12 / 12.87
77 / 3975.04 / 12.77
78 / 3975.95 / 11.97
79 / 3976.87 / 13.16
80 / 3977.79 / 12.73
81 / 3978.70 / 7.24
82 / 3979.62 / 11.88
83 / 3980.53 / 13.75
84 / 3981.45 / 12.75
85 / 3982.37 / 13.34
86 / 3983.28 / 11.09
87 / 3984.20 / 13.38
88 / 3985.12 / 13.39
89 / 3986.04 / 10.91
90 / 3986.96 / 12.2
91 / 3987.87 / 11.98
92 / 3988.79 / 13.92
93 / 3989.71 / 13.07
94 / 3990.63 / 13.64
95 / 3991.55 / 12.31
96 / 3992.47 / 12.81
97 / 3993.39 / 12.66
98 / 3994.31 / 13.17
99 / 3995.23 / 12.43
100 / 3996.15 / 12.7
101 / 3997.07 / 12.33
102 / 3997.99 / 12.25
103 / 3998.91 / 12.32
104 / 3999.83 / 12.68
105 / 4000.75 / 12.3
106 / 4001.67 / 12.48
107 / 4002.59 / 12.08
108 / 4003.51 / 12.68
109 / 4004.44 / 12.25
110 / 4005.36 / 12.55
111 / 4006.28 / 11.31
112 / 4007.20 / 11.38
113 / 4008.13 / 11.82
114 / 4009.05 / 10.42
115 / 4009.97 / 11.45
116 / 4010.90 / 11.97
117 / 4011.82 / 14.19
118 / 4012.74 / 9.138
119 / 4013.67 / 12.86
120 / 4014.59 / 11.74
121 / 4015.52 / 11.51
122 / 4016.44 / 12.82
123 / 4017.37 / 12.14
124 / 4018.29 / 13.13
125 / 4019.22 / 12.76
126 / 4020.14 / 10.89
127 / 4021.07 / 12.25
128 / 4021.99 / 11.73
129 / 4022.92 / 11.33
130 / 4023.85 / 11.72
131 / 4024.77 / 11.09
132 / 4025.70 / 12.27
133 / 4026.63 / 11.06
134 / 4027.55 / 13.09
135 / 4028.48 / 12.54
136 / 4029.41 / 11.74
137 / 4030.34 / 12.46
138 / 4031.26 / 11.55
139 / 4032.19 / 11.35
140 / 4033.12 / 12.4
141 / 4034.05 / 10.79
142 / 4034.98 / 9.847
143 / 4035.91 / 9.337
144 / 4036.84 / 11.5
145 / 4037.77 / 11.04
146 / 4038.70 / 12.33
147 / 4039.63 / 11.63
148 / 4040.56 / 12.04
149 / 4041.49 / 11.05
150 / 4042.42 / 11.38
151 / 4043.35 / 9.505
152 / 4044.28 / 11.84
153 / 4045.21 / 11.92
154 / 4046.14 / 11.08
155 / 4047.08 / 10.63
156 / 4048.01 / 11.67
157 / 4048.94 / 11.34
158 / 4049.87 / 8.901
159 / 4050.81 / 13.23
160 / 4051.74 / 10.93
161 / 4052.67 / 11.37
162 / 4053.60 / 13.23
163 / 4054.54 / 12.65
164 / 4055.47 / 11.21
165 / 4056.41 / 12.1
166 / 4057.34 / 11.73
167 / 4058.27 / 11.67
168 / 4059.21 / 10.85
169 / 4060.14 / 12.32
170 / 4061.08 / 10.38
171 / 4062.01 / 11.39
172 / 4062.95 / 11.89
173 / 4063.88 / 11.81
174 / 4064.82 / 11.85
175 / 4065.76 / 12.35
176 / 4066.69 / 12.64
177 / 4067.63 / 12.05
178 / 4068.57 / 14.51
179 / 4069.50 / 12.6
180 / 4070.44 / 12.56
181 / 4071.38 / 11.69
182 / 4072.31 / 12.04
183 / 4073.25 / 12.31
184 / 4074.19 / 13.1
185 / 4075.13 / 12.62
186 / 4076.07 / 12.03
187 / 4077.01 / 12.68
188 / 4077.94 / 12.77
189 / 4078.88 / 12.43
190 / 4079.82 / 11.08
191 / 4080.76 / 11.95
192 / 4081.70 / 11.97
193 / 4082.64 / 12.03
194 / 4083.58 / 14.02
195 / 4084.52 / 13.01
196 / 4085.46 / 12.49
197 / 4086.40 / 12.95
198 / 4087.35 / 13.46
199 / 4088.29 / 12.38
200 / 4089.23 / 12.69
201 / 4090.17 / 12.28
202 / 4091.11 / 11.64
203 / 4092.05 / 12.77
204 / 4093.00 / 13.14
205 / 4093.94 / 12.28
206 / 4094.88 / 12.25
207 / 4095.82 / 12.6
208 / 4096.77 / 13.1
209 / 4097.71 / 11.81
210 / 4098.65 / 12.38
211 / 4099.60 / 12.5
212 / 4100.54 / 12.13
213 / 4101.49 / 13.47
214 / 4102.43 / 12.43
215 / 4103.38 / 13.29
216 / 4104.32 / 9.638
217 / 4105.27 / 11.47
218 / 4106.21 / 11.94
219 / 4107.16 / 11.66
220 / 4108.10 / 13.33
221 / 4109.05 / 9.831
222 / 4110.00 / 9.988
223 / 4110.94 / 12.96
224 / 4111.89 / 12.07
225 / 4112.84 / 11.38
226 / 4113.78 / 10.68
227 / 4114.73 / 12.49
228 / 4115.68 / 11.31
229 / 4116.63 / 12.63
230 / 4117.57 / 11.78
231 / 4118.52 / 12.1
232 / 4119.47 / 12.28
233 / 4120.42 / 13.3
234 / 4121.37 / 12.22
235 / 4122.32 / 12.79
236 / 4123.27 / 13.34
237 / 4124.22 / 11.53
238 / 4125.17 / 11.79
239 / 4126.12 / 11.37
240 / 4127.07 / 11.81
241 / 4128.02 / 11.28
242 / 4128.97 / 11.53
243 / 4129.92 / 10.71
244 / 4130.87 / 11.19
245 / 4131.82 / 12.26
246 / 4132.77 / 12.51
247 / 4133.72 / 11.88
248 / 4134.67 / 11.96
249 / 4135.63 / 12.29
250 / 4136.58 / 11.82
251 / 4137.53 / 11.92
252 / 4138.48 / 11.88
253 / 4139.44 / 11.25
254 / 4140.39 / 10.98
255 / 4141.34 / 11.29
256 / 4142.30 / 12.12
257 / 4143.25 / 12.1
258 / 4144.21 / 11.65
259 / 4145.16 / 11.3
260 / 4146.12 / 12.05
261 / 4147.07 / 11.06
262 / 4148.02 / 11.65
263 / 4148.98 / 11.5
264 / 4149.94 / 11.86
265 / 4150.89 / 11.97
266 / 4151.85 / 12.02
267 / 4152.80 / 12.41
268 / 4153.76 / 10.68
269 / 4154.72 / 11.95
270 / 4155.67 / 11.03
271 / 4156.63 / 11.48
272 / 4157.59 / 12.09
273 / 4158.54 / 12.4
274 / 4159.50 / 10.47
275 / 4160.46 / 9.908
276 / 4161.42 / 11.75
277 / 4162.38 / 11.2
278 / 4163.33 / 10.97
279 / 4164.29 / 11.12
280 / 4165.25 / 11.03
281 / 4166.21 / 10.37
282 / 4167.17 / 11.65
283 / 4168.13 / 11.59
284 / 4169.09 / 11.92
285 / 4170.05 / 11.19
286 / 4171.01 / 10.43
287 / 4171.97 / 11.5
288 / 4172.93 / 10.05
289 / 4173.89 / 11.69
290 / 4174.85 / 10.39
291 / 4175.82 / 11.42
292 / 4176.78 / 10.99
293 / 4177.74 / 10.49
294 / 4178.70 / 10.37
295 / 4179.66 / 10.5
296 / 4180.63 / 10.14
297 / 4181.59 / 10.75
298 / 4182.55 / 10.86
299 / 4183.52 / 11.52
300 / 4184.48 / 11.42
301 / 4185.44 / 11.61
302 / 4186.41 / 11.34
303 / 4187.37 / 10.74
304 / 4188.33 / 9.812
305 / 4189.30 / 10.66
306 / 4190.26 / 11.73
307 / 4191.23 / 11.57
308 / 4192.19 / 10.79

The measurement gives -1.6 angstrom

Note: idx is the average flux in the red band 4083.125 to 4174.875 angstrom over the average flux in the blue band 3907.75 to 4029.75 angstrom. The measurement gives 0.93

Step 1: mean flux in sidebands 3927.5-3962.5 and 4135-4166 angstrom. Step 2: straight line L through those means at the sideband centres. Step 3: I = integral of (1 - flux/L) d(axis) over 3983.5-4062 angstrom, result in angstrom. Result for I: 3.83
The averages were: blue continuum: 13.1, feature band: 11.9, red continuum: 11.5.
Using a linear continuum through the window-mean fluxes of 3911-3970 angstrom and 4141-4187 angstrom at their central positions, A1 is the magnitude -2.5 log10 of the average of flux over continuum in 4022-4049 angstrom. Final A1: 0.08 mag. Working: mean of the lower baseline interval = 13.2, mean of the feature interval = 11.4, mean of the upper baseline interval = 11.3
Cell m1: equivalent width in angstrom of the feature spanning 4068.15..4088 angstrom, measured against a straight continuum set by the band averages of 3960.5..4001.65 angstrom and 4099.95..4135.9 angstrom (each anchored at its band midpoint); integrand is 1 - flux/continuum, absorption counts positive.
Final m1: -0.7 angstrom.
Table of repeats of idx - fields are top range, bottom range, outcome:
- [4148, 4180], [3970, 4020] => 0.91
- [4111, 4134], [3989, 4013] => 0.97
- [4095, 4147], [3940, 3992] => 0.93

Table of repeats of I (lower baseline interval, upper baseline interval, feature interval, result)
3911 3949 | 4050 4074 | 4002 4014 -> 0.61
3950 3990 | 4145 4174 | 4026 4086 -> 1.62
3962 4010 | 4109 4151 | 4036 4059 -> 1.38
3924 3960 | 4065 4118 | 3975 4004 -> 0.91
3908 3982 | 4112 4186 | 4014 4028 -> 0.57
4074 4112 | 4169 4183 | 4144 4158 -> -0.47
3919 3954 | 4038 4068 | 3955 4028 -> -0.25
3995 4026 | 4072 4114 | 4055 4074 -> 0.25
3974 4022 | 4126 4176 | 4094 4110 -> -0.45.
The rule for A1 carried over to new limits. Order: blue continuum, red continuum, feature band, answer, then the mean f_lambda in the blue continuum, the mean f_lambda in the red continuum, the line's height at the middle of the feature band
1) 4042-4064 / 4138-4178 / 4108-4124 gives -0.05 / 11.5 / 11.4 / 11.4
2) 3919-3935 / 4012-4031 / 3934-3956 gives -0.01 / 13.2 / 11.9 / 13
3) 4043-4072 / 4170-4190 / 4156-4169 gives -0.03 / 11.8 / 10.9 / 11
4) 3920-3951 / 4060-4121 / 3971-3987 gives 0.04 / 13.1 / 12.2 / 12.8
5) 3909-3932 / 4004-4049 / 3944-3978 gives -0.03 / 13.4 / 11.6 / 12.7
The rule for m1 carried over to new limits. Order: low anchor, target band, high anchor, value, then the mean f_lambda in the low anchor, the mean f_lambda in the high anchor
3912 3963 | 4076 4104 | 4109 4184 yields -1.3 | 13.2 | 11.5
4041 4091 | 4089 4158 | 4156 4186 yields -2.5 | 12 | 11.1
